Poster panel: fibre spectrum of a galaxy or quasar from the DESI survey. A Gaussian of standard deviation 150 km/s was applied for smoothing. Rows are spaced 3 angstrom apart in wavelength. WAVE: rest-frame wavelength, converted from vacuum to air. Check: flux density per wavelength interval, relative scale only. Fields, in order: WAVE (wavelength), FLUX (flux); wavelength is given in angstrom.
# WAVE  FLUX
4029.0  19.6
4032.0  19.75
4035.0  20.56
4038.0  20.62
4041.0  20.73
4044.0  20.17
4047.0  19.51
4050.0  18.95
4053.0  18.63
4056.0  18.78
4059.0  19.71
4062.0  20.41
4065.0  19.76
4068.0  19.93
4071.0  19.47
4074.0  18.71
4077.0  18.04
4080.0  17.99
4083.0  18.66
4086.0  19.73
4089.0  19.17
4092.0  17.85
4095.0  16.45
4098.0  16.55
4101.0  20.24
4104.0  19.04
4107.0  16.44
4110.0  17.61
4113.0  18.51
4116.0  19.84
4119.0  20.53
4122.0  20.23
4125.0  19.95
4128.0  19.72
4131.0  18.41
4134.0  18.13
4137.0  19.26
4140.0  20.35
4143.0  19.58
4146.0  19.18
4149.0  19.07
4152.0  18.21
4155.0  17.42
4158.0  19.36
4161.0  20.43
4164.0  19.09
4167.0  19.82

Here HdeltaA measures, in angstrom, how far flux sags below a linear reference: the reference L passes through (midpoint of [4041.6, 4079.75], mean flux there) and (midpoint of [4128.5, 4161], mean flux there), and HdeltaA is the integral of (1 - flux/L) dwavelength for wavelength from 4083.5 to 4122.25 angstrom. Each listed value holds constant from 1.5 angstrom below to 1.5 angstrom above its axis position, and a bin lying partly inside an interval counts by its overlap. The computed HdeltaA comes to 1.2 angstrom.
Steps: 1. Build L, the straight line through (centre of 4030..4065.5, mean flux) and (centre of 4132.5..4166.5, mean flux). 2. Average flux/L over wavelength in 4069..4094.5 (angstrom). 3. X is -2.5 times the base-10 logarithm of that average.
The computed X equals 0.053 mag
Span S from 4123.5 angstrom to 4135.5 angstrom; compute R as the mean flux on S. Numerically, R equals 19.1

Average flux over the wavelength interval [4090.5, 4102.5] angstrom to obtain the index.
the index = 17.8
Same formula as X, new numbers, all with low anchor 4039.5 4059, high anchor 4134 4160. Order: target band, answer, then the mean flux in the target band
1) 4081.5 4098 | 0.06 mag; 18.2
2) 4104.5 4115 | 0.08 mag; 17.8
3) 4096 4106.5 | 0.05 mag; 18.3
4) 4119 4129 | -0.05 mag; 20.1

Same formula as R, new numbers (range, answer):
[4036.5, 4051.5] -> 20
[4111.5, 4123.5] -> 19.8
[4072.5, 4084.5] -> 18.3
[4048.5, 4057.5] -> 18.8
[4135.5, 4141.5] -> 19.8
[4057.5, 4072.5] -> 19.9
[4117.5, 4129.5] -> 20.1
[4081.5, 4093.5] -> 18.9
